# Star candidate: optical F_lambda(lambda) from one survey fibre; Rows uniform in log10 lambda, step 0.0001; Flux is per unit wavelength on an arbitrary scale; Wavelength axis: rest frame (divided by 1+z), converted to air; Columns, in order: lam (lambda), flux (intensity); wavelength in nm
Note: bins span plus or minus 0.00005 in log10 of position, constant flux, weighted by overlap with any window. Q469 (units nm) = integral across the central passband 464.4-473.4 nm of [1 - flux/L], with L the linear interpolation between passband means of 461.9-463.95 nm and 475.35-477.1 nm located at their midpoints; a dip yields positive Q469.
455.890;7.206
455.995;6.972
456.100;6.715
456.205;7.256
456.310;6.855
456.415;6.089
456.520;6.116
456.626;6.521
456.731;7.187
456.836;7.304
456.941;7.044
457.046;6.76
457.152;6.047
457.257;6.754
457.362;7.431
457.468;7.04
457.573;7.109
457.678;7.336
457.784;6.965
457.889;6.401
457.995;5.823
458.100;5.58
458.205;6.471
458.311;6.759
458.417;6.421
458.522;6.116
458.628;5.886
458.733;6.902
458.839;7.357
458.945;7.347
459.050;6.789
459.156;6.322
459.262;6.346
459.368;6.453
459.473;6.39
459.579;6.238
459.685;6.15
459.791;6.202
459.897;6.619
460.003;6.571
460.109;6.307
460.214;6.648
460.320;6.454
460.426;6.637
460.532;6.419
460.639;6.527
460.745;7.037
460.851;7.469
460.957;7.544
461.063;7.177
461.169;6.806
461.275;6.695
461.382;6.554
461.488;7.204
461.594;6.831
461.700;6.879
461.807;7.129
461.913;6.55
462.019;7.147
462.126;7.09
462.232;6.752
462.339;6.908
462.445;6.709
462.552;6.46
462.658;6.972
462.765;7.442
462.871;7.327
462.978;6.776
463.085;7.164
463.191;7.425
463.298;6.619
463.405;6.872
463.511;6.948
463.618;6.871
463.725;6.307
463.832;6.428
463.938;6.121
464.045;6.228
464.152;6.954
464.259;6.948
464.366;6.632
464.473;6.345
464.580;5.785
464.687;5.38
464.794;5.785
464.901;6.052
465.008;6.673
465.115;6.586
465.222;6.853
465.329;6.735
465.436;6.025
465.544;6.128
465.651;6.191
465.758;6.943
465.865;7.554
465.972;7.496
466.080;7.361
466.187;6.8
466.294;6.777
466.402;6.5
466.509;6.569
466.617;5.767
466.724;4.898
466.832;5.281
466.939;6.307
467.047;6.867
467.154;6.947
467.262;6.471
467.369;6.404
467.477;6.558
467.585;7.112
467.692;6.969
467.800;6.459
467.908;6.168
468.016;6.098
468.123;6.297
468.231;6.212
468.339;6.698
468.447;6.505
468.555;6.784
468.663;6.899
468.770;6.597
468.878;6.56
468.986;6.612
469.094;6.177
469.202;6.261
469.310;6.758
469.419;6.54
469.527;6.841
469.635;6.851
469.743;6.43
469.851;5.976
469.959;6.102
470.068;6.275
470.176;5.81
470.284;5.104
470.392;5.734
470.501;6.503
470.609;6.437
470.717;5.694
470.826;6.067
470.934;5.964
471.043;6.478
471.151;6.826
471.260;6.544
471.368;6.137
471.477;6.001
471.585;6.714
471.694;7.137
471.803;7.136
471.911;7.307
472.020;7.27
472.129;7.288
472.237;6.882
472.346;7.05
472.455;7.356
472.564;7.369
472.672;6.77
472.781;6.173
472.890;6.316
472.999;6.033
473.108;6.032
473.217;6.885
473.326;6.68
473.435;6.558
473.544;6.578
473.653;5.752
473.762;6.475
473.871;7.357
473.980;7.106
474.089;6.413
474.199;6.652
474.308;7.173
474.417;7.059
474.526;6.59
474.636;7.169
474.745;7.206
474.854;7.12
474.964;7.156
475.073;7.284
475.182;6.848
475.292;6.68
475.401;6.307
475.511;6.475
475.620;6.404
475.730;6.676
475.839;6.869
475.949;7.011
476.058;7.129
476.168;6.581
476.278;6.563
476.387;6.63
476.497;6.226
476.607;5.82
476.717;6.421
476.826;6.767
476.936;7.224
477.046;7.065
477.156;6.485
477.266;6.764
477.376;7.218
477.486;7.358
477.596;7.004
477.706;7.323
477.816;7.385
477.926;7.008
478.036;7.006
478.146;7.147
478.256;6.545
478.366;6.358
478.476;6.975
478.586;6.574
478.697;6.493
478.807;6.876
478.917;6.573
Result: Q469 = 0.37 nm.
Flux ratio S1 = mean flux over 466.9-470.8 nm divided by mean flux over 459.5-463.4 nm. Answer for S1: 0.9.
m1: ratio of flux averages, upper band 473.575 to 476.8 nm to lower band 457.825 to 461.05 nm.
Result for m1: 1.03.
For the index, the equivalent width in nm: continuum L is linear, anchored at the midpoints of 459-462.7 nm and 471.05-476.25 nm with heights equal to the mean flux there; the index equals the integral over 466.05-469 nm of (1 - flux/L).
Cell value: 0.119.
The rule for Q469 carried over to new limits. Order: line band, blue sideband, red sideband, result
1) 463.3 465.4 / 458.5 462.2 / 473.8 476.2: 0.10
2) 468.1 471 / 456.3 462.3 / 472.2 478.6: 0.18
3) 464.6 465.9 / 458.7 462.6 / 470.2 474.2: 0.06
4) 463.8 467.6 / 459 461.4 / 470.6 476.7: 0.11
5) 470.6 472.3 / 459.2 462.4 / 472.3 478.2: 0.04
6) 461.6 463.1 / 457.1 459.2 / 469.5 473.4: -0.08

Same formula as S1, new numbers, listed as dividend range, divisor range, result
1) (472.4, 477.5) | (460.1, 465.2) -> 1.00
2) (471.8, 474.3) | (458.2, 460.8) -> 1.03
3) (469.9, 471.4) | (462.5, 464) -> 0.90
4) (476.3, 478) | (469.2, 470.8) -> 1.10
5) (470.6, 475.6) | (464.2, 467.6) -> 1.04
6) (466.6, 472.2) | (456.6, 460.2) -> 0.97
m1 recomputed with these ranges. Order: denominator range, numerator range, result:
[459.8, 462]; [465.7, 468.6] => 0.96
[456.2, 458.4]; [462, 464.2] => 1.02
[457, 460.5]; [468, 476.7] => 1.00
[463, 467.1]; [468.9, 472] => 0.98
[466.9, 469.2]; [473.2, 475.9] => 1.03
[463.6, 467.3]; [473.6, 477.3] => 1.05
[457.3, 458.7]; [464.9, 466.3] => 1.03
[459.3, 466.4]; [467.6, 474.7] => 0.98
